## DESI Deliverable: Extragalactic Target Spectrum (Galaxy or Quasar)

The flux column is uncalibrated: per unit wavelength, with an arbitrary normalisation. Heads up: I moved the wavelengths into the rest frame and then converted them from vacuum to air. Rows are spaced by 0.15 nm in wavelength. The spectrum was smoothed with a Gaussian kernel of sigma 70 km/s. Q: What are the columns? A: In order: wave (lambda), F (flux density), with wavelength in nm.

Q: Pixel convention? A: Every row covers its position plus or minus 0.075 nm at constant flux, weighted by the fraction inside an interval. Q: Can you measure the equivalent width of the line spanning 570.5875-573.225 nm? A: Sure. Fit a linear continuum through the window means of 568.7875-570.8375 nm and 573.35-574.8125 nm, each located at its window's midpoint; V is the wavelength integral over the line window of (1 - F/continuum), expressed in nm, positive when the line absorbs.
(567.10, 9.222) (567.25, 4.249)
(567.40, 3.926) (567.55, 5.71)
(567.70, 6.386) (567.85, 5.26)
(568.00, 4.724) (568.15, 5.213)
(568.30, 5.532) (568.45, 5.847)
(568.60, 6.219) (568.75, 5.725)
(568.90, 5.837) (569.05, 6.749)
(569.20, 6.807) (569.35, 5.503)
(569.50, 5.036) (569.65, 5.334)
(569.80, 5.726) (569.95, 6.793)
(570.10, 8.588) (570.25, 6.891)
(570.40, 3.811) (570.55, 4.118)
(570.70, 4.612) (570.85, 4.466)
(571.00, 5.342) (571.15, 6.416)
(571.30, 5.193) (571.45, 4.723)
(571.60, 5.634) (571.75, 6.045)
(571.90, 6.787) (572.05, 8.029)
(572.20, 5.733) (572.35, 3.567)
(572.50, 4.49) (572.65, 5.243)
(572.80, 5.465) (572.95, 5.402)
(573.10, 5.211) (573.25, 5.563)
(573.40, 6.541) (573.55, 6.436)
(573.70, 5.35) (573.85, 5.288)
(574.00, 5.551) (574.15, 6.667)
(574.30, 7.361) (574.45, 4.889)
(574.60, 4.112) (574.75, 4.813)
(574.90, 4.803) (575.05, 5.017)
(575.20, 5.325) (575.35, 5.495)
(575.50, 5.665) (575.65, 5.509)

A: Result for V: 0.15 nm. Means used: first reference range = 5.79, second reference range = 5.69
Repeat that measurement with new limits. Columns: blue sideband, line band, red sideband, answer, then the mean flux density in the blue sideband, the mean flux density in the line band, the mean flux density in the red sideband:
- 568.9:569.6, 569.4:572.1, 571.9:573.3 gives 0.01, 5.98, 5.73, 5.48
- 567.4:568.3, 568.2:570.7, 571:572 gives -0.14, 5.34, 5.86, 5.82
